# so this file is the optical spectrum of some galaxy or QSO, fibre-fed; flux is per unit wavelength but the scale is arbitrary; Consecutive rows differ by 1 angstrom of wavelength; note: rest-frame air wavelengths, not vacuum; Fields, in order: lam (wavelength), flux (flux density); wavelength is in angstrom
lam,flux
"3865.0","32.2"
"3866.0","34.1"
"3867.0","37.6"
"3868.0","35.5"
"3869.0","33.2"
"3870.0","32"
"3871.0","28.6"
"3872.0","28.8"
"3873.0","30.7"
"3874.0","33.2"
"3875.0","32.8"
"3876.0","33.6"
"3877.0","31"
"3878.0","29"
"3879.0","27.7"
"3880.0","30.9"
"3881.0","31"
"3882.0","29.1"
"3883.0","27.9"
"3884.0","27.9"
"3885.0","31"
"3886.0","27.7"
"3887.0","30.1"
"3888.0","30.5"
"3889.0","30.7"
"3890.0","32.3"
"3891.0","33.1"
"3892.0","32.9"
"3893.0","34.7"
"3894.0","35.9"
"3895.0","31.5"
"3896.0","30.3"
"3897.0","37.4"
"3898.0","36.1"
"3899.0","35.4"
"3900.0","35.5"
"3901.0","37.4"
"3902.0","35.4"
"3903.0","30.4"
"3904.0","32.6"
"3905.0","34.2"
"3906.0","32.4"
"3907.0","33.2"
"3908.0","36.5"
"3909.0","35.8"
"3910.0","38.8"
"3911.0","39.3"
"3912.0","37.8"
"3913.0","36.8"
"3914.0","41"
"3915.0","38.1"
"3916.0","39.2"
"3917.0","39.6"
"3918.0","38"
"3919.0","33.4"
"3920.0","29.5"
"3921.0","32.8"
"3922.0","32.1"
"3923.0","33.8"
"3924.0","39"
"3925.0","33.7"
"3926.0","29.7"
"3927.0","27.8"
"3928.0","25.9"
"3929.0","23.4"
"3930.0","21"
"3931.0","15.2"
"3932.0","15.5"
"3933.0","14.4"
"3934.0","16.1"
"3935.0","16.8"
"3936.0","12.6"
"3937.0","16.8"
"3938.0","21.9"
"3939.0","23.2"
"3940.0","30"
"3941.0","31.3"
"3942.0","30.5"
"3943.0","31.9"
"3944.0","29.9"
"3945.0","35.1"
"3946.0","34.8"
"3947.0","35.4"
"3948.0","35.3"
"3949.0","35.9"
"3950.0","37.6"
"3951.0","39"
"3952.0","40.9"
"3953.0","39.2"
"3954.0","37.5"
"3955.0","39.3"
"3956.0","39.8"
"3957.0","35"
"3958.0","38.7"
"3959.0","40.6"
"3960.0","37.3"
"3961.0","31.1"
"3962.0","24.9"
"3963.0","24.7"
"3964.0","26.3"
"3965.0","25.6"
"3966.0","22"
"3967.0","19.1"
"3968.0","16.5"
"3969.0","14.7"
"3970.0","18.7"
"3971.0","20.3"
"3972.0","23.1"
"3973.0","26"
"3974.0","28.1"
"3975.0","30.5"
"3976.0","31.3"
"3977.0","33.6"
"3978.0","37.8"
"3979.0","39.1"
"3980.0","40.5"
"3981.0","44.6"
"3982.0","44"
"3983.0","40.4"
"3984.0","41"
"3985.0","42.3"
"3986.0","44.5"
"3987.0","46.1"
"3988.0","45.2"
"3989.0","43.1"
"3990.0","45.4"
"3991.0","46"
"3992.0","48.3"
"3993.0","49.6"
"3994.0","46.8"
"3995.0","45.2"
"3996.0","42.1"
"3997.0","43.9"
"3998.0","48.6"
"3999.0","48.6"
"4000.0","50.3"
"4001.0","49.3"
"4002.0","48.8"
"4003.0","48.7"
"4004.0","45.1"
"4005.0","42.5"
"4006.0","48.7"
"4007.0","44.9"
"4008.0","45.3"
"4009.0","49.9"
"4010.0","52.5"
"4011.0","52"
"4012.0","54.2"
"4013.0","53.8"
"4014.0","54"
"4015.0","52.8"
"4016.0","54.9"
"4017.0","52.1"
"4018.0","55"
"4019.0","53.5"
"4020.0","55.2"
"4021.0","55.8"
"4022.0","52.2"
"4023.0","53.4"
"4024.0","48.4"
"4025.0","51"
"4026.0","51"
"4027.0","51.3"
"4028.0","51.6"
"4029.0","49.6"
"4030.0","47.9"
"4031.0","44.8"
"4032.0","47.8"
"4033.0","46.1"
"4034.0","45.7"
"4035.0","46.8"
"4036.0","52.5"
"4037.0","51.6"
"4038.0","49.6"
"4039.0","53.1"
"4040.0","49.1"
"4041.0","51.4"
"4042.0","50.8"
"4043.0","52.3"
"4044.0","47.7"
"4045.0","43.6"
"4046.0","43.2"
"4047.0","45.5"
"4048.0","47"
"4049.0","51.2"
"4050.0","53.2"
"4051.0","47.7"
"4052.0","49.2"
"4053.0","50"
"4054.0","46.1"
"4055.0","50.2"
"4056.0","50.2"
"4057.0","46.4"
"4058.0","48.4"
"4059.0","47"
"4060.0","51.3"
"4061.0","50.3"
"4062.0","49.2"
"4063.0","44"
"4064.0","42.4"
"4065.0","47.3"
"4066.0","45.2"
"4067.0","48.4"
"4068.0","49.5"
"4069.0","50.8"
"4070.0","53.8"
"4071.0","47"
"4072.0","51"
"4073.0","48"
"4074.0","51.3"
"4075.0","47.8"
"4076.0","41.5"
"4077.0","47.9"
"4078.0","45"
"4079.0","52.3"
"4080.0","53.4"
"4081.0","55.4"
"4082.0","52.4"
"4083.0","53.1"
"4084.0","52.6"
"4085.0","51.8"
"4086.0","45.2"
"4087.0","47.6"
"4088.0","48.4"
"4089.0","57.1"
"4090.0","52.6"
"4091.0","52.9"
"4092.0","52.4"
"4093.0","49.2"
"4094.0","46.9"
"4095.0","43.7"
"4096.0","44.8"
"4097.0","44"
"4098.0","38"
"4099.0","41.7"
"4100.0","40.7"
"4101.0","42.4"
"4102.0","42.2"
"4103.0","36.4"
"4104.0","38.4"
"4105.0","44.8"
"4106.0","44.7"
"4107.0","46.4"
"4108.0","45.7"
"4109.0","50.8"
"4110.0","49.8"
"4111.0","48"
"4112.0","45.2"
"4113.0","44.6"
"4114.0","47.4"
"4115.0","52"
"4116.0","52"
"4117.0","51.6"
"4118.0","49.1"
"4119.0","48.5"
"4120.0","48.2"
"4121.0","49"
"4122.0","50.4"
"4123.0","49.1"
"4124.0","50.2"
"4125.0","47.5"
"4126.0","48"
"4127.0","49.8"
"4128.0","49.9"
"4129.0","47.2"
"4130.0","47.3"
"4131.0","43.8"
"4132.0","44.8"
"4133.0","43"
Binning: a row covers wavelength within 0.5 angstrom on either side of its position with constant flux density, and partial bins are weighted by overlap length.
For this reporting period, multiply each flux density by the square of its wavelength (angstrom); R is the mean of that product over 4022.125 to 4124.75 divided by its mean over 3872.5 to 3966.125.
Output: 1.6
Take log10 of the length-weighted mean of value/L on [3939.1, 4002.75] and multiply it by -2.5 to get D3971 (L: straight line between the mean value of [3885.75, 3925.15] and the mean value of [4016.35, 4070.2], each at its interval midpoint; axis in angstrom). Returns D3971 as 0.152 mag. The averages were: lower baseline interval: 34.7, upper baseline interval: 49.4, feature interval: 36.4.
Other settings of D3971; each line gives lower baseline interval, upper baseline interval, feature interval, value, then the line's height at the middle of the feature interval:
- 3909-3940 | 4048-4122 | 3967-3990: 0.046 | 35.3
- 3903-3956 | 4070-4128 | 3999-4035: -0.249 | 40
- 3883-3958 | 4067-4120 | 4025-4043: -0.170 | 42.4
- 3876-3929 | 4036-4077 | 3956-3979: 0.377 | 39.7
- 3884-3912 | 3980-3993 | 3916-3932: 0.214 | 36.8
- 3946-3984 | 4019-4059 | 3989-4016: -0.178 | 41.1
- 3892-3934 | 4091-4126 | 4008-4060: -0.217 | 41.1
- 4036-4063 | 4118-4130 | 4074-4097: -0.016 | 48.9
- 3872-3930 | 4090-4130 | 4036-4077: -0.127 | 43.3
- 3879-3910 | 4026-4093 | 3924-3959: 0.264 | 37.4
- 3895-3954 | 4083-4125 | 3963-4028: -0.122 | 37.8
